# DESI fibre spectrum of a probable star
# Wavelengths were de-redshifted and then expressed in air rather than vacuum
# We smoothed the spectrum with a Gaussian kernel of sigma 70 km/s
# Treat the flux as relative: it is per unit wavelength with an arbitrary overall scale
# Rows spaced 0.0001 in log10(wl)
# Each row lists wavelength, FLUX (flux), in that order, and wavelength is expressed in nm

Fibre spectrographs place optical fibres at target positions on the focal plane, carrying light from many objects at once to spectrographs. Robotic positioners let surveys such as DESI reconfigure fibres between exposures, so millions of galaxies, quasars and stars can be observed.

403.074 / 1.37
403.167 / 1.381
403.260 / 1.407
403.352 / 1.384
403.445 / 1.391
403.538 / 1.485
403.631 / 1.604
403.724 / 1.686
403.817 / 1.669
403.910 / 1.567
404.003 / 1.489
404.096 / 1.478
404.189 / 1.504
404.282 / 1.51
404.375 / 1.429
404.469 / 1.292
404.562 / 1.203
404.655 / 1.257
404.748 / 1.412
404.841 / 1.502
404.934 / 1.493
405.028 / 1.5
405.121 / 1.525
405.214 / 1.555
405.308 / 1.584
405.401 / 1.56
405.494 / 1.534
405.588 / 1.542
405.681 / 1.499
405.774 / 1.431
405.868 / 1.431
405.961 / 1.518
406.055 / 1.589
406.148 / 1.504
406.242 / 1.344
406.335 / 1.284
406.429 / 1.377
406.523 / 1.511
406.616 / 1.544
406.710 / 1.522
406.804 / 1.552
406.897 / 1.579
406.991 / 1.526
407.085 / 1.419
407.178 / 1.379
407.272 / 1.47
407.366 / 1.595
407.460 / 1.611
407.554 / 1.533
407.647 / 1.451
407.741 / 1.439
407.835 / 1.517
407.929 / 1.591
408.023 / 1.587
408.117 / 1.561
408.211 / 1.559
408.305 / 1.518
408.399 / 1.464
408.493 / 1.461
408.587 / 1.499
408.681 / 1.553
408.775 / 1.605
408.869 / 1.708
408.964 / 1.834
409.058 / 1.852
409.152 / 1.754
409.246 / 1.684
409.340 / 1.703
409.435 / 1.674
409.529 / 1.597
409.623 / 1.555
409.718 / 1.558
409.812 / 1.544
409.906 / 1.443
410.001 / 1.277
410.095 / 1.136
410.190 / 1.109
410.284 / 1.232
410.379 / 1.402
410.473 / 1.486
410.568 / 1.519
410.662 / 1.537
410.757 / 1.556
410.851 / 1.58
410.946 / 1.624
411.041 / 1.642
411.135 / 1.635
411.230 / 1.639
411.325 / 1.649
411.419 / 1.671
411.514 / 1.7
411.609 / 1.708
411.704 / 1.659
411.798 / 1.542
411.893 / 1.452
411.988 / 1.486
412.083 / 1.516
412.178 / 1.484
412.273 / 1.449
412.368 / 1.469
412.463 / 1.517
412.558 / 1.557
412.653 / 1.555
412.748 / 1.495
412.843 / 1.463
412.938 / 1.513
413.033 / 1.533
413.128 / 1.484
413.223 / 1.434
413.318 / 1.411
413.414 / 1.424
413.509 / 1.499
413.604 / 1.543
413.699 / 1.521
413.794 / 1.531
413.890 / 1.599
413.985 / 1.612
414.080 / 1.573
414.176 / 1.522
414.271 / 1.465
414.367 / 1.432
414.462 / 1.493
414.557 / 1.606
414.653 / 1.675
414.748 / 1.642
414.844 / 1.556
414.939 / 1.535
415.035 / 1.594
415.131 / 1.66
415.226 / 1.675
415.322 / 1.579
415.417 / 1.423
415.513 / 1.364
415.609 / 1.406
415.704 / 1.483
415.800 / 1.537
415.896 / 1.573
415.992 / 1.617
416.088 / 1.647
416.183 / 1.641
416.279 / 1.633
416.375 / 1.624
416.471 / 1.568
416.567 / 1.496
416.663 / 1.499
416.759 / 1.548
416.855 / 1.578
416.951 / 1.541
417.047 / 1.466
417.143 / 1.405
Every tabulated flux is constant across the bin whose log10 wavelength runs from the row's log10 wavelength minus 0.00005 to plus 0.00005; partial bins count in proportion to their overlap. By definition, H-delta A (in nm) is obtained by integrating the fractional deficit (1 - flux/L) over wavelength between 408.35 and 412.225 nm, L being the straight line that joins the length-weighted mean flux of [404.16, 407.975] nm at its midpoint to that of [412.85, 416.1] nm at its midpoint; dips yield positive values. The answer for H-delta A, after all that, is -0.13 nm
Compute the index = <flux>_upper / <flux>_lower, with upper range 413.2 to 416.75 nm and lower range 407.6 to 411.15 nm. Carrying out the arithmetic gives 1.00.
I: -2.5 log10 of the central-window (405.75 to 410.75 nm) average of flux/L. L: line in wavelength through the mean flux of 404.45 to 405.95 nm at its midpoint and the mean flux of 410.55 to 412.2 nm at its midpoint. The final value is 0.01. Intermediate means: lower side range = 1.46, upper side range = 1.59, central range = 1.51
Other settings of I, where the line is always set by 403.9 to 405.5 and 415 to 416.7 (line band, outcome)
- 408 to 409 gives -0.06 mag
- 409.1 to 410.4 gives 0.02 mag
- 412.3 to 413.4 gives 0.03 mag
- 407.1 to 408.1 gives -0.02 mag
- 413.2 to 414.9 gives 0.01 mag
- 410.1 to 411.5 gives 0.00 mag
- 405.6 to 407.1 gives 0.00 mag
